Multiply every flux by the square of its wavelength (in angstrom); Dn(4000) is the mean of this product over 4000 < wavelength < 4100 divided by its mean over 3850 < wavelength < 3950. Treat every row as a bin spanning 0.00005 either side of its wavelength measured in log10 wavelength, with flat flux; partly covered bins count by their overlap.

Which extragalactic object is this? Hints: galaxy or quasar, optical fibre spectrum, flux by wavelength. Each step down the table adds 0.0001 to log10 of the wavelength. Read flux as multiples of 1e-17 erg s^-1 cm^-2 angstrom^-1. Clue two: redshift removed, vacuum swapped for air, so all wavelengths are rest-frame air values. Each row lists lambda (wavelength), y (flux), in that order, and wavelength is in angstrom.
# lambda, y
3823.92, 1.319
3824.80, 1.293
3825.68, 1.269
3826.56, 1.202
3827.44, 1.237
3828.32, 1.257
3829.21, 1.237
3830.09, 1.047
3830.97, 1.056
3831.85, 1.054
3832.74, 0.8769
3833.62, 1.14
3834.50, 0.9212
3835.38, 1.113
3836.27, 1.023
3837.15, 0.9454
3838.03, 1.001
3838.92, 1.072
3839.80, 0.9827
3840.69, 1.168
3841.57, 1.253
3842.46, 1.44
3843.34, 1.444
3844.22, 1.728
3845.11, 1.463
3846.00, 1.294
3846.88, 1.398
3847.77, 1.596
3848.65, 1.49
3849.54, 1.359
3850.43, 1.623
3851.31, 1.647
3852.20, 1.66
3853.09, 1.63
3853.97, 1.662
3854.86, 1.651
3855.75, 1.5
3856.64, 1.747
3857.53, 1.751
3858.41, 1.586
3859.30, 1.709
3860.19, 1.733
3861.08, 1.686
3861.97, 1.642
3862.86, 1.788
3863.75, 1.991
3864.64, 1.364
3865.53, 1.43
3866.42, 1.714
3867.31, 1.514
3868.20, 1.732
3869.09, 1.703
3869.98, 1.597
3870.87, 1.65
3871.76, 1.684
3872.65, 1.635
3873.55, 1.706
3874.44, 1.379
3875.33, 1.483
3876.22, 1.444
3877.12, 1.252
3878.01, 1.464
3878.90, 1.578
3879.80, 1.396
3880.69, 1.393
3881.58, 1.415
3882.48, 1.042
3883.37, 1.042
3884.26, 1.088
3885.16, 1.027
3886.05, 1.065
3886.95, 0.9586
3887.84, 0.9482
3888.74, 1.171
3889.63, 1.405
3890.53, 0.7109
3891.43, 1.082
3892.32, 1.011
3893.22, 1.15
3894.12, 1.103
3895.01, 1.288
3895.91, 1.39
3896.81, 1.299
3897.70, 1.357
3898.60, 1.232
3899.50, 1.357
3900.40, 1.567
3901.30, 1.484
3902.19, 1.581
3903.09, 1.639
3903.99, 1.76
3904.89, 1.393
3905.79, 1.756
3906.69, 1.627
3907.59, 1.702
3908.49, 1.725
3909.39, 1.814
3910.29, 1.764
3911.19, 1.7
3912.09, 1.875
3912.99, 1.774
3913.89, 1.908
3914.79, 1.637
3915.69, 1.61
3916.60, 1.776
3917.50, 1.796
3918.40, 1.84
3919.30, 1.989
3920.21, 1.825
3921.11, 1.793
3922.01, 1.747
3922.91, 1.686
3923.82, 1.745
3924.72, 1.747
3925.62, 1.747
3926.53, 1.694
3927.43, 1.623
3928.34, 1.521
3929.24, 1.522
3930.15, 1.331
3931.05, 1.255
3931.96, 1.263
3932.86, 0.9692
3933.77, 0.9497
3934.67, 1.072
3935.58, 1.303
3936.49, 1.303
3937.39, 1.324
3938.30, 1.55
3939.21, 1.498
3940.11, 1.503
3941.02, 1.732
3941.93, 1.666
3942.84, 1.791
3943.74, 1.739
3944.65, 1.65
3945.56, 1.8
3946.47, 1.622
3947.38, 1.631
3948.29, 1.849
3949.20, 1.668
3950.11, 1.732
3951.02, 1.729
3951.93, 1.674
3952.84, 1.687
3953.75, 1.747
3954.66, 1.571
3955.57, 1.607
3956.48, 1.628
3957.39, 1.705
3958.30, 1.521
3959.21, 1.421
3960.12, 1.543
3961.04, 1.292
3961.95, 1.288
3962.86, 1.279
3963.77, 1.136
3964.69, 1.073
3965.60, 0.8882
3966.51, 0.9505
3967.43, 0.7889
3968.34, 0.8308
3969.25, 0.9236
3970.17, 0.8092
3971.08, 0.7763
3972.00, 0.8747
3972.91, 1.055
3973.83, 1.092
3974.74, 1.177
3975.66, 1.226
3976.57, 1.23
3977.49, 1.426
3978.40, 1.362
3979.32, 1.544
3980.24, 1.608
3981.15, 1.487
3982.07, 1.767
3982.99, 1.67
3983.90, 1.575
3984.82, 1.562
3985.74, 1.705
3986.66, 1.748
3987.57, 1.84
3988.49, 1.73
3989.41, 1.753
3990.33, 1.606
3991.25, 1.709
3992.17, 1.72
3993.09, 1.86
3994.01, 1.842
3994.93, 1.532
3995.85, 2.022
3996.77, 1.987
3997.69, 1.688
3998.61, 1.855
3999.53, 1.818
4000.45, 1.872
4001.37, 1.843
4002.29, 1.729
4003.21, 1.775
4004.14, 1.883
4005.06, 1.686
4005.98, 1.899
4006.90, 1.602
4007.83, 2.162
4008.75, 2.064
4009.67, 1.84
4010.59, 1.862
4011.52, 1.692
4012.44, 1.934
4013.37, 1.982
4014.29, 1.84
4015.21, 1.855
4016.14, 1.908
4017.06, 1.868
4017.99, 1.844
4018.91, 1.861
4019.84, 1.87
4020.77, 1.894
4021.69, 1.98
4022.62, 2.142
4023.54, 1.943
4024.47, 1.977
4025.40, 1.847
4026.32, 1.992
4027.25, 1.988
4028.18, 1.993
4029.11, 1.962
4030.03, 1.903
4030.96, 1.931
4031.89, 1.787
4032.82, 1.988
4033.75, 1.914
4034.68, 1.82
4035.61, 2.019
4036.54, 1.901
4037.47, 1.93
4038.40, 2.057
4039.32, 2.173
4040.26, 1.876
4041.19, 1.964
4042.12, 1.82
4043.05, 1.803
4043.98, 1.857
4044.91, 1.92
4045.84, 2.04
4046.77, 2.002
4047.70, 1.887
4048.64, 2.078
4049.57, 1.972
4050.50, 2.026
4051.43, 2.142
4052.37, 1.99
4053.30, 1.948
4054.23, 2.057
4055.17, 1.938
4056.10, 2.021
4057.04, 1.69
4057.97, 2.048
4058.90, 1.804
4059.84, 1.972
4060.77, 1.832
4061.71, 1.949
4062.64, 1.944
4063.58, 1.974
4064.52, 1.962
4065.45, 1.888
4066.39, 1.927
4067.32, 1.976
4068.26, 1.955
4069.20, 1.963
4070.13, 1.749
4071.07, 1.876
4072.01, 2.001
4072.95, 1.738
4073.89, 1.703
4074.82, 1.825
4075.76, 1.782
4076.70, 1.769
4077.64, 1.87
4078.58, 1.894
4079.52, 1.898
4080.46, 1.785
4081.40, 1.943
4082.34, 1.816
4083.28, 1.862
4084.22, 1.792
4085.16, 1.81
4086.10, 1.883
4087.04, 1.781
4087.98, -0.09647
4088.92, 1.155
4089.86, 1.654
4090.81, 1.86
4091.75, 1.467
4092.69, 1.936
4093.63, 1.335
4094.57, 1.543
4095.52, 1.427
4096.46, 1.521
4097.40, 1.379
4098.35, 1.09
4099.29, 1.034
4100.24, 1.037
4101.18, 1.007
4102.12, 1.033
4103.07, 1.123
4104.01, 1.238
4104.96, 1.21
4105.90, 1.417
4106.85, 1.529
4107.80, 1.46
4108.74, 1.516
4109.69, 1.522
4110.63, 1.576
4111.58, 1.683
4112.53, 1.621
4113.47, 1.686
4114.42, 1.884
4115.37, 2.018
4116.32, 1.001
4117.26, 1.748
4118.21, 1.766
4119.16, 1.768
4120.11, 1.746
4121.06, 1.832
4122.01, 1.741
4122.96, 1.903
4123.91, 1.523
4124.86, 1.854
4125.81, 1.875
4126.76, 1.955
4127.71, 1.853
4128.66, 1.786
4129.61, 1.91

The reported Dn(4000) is 1.29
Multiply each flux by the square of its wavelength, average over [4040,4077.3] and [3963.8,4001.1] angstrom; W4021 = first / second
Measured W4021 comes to 1.37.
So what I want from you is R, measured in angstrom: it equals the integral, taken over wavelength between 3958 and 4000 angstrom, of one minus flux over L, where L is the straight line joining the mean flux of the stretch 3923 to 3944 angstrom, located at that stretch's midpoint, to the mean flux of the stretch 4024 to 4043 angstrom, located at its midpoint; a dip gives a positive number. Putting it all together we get 6.6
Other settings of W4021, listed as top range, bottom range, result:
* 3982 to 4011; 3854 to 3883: 1.21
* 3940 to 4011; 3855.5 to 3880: 1.03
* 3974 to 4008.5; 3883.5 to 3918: 1.23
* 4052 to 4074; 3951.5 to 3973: 1.61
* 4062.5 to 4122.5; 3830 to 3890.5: 1.30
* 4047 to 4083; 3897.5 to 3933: 1.26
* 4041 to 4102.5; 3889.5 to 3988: 1.27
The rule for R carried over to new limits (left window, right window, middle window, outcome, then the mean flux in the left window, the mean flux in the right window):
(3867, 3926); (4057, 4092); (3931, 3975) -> 6.05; 1.5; 1.78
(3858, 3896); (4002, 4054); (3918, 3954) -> 0.35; 1.4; 1.92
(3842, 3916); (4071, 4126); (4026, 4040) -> -3.59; 1.49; 1.58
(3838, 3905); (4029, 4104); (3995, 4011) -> -1.86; 1.43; 1.77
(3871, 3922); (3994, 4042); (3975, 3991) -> 1.79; 1.47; 1.9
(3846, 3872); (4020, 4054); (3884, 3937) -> 7.84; 1.62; 1.96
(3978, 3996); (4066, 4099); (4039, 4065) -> -4.26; 1.68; 1.68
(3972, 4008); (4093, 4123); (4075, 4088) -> -2.13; 1.64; 1.48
